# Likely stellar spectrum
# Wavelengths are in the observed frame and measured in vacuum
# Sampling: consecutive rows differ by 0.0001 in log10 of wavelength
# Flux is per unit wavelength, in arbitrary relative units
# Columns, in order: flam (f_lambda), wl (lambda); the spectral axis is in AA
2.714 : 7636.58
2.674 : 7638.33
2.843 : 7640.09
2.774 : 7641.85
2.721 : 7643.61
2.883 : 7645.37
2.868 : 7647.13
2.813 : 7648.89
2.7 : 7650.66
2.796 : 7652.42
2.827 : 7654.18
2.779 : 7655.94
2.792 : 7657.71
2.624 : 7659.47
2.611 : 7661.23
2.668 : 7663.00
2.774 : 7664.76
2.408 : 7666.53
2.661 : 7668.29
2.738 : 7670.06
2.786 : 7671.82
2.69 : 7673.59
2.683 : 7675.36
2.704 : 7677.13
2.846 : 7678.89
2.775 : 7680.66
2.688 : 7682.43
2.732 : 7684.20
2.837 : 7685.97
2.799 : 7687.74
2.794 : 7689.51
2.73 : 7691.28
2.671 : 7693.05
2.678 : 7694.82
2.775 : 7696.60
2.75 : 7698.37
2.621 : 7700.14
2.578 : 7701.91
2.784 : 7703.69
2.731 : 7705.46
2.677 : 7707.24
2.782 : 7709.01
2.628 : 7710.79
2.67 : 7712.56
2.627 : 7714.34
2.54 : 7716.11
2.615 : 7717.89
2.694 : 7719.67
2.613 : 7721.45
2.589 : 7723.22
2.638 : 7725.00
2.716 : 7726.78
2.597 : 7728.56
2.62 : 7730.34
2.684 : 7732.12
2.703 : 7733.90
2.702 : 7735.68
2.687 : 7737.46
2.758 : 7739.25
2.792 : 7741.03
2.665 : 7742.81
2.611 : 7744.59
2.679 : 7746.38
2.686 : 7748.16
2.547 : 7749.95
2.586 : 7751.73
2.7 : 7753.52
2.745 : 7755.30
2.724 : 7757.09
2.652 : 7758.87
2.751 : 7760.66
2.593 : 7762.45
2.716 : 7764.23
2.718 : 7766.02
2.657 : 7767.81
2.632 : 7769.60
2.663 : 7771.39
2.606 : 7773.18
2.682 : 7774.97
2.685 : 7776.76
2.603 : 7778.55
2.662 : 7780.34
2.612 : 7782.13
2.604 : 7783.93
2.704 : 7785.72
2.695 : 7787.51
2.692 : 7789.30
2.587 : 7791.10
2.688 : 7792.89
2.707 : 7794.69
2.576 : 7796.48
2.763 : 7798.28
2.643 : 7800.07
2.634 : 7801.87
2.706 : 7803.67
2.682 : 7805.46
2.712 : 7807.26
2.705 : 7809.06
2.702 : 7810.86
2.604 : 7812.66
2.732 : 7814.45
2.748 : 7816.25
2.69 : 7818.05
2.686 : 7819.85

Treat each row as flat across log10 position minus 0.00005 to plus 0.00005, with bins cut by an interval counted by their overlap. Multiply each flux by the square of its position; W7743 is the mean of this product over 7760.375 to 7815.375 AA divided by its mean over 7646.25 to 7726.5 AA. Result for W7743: 1.01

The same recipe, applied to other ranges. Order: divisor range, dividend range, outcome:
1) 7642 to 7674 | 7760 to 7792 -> 1.00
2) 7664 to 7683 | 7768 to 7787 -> 1.01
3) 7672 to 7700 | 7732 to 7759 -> 0.99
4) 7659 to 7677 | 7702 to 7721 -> 1.01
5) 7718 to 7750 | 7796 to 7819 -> 1.03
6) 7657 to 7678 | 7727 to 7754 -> 1.02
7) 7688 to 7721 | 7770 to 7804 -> 1.01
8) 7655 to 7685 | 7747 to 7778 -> 1.01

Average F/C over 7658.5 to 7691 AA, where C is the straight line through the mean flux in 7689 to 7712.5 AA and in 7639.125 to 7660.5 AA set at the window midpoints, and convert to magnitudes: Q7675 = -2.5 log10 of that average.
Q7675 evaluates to 0.01 mag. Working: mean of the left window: 2.78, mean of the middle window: 2.71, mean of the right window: 2.71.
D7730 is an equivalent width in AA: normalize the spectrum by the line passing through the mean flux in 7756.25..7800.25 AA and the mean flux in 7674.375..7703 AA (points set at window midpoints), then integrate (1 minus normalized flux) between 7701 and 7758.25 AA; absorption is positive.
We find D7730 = 0.7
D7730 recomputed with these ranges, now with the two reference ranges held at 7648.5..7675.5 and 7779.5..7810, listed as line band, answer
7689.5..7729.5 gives 0.34 AA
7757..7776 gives 0.05 AA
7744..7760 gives 0.12 AA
